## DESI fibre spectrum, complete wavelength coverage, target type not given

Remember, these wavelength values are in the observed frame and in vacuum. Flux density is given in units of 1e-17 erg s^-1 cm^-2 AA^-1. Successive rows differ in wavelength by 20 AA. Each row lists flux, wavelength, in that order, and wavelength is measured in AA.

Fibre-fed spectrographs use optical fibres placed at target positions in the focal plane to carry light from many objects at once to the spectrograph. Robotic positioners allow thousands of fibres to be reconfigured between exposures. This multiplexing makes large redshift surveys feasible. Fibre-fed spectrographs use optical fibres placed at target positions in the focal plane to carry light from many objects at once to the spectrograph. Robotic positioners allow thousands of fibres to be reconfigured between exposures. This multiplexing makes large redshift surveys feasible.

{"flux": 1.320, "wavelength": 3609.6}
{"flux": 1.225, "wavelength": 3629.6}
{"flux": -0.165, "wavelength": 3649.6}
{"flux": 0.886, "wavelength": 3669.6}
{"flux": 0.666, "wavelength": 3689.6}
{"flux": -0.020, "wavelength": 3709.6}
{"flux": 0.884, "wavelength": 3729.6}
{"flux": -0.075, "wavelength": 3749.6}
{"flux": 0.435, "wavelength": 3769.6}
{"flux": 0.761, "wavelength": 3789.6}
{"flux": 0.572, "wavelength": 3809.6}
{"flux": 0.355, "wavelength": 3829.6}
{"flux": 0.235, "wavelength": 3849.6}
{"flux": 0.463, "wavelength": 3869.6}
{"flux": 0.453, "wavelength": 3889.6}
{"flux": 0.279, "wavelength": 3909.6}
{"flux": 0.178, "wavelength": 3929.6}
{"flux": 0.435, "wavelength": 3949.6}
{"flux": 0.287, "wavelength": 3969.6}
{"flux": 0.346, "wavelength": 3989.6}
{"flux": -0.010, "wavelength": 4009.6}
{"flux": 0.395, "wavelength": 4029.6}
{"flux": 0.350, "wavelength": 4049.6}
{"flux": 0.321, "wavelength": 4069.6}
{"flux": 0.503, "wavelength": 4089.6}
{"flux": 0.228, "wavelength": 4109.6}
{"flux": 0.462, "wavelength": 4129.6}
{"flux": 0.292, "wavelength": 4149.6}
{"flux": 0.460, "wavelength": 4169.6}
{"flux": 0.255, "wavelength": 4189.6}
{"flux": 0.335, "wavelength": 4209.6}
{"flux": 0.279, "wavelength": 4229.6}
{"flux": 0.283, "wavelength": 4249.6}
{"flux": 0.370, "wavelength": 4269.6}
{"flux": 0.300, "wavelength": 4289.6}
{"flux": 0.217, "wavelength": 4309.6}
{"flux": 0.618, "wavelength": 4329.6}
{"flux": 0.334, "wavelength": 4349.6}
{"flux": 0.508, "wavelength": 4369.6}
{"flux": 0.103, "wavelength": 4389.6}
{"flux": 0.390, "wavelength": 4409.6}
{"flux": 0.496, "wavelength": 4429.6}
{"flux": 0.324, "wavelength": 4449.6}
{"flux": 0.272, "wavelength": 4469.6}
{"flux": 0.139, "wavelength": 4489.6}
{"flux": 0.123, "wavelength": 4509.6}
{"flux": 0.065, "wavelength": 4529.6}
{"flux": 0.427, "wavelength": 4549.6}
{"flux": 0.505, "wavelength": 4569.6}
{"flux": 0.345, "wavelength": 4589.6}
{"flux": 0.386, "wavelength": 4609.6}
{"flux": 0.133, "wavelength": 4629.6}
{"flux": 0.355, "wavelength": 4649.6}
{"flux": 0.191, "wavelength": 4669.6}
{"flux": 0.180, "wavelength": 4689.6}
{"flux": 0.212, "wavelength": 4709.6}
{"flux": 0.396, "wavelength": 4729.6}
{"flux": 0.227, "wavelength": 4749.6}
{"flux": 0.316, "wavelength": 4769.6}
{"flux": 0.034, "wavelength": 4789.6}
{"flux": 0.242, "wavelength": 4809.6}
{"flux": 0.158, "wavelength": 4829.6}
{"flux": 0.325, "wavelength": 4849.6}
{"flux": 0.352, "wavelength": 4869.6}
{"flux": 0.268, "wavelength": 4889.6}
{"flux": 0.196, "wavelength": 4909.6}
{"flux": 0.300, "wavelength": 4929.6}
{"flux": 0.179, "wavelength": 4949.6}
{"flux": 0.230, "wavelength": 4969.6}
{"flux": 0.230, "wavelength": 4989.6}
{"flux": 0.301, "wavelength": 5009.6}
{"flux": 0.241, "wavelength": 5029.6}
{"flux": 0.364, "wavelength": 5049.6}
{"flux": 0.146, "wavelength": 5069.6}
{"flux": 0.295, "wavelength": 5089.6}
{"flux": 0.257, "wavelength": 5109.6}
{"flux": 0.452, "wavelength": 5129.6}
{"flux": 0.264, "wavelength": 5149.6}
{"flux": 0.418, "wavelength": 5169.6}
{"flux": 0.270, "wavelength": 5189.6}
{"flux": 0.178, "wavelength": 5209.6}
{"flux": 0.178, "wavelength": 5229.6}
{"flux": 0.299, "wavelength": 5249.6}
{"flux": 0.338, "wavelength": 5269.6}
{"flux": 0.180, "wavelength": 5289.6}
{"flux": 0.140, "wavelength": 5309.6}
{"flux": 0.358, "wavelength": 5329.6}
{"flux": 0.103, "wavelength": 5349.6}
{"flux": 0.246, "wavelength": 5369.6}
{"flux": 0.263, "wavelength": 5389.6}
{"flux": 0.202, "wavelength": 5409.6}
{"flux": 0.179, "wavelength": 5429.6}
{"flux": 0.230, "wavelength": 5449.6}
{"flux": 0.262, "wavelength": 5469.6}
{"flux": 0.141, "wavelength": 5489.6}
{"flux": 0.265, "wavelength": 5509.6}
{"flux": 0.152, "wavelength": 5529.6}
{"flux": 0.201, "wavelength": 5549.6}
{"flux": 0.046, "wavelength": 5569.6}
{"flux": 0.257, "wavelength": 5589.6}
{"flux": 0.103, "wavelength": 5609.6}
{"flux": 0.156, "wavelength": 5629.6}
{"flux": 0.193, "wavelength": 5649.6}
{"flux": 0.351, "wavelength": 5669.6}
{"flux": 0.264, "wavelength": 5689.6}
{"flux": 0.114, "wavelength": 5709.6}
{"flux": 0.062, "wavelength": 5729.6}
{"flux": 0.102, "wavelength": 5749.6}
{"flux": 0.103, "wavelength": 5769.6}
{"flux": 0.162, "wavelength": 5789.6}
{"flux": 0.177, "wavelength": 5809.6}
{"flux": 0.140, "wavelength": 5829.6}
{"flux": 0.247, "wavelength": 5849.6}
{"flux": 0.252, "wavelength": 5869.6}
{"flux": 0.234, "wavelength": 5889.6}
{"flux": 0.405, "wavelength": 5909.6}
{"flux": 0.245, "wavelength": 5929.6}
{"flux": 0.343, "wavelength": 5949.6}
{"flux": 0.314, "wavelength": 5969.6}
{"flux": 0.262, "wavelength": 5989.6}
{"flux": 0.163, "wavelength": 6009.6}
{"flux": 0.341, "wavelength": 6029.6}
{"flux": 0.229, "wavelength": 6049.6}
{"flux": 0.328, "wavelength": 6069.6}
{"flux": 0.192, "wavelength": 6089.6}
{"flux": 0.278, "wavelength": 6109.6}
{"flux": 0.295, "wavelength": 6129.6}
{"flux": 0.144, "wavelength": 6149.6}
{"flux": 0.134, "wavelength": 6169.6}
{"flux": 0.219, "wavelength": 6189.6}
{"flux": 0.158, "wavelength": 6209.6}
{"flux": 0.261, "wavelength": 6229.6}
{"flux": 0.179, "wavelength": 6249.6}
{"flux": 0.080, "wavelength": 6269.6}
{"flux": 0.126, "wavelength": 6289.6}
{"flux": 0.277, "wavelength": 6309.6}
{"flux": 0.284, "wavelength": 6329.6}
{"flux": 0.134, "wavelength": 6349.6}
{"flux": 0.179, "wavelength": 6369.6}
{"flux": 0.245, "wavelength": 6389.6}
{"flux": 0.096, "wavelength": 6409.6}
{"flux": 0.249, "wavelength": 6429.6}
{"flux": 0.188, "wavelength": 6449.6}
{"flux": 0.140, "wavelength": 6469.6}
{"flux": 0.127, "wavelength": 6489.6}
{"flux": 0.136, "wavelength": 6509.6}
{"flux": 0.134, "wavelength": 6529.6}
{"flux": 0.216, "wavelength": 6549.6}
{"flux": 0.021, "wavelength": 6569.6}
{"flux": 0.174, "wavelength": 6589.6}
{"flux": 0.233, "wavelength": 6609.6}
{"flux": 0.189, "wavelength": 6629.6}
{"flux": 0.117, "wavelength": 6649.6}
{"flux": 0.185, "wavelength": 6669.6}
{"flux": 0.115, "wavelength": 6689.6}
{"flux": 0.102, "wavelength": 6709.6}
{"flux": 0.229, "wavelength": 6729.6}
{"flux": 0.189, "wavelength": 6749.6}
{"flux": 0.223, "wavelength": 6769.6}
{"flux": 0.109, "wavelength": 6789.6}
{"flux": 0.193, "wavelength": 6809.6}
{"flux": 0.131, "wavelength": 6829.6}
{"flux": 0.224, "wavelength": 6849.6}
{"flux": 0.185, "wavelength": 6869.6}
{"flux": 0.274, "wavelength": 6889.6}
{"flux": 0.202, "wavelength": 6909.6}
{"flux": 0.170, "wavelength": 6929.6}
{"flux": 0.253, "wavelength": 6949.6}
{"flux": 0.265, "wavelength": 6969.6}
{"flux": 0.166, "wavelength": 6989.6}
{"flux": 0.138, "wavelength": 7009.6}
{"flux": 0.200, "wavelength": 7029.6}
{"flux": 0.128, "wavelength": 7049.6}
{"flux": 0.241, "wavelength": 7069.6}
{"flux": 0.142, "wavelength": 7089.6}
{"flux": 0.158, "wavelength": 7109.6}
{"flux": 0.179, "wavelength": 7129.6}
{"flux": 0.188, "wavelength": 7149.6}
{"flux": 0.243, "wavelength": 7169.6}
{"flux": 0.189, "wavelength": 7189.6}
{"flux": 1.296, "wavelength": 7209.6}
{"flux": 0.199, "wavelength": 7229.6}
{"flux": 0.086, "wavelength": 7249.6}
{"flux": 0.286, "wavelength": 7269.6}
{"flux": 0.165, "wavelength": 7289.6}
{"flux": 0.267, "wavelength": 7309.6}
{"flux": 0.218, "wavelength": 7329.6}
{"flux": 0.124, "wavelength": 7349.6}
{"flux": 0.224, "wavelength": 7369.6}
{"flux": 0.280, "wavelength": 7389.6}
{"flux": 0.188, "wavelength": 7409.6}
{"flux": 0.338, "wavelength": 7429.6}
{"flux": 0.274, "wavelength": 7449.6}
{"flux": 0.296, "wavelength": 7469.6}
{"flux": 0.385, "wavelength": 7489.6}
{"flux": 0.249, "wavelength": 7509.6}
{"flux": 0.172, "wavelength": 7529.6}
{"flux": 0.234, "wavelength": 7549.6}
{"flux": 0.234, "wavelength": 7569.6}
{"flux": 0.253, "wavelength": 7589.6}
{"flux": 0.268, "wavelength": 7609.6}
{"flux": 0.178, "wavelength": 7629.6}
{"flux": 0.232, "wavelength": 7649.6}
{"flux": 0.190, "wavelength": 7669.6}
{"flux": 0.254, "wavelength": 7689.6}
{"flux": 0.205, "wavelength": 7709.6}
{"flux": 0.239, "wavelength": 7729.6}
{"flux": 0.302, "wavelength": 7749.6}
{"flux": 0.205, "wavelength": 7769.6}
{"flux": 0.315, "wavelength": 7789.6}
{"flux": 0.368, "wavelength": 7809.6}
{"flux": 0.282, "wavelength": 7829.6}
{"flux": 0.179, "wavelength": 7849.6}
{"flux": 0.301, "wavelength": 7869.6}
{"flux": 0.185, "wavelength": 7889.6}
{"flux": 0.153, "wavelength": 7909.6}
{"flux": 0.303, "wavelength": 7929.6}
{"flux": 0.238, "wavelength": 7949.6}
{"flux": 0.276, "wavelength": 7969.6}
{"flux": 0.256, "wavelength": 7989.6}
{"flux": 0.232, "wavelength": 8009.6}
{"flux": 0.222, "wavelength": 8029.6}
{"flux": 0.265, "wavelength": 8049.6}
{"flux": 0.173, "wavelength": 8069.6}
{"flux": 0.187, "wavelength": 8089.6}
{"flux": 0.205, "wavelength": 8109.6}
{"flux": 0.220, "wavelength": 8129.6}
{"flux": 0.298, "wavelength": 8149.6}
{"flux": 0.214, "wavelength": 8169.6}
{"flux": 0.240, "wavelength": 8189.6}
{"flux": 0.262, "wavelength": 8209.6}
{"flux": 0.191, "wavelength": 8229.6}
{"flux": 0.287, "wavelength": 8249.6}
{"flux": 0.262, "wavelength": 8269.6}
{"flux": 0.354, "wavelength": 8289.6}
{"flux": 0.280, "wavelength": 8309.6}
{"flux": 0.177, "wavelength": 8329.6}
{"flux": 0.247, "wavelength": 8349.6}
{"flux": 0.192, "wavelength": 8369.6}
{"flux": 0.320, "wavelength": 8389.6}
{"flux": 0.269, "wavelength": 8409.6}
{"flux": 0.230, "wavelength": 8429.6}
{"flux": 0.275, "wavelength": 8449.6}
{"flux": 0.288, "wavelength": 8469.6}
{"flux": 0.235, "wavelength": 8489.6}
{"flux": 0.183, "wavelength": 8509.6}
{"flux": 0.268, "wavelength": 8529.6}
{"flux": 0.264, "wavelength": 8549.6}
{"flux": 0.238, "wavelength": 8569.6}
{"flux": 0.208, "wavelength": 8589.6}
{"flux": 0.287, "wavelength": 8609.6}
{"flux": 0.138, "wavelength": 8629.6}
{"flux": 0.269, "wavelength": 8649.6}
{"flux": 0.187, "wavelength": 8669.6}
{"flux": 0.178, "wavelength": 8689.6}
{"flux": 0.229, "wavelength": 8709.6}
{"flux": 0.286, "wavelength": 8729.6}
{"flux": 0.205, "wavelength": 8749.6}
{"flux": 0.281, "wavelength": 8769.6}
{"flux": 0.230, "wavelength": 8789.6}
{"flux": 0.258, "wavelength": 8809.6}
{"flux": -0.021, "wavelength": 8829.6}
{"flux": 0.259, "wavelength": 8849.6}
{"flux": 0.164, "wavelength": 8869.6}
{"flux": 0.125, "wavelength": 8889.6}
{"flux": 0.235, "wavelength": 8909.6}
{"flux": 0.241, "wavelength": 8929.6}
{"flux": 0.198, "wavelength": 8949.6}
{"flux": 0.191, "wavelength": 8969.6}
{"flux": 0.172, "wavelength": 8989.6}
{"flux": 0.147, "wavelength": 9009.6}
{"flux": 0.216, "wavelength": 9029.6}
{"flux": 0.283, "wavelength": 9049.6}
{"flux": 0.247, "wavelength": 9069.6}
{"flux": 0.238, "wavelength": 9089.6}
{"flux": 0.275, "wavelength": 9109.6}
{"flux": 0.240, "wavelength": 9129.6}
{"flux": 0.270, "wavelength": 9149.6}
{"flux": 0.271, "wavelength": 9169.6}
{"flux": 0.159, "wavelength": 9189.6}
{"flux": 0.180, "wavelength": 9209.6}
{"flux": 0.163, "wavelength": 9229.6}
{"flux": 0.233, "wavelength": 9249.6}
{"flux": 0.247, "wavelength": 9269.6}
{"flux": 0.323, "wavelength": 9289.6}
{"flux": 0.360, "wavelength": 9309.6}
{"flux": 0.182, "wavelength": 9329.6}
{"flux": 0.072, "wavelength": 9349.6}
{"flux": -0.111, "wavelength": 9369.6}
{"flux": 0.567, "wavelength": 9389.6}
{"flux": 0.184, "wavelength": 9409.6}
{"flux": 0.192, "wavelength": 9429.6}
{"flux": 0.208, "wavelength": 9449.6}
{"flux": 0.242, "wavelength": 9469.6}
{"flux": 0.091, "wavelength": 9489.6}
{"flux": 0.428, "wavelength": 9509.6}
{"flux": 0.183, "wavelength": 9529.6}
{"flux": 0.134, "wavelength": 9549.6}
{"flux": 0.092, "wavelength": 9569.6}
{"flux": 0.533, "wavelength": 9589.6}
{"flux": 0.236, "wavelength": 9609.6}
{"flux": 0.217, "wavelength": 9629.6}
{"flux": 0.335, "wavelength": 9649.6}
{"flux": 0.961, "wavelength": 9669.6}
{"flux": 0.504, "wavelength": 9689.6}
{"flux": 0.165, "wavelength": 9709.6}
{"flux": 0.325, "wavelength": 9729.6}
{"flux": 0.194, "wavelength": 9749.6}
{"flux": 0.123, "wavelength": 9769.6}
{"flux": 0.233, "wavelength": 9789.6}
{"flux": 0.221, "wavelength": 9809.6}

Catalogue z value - 0.93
